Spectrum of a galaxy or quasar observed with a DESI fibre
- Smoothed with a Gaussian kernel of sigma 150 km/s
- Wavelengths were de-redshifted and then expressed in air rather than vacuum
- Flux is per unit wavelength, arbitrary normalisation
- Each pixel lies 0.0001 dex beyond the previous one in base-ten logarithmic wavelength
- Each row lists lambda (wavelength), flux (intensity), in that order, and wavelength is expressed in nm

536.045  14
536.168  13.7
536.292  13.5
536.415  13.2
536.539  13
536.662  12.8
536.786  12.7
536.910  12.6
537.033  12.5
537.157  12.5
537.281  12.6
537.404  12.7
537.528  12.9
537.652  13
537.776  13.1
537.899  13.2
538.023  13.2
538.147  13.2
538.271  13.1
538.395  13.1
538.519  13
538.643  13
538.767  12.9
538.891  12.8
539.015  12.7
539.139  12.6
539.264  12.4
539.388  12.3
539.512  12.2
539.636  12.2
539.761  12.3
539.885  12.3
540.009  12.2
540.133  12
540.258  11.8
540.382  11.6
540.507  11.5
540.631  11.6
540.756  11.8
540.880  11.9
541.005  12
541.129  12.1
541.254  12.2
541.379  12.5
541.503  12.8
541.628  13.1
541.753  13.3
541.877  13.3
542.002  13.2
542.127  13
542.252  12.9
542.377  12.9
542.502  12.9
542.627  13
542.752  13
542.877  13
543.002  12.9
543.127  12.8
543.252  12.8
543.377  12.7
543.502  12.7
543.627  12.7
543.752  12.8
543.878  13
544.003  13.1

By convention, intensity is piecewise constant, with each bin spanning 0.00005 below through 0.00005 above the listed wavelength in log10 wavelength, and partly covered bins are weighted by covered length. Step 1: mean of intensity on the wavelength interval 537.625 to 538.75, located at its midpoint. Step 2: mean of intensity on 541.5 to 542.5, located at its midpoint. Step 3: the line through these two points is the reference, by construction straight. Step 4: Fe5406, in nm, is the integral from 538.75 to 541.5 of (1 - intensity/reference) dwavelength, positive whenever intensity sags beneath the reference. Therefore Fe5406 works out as 0.19 nm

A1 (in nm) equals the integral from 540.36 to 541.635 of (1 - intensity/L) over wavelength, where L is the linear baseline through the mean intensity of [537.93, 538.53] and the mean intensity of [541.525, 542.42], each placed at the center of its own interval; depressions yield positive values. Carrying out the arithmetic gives 0.099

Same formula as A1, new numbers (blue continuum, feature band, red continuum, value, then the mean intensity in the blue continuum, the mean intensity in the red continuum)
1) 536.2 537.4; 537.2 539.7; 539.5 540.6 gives -0.08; 12.8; 12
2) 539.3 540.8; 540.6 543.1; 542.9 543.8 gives -0.05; 12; 12.8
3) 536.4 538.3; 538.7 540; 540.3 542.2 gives 0.02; 12.9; 12.4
